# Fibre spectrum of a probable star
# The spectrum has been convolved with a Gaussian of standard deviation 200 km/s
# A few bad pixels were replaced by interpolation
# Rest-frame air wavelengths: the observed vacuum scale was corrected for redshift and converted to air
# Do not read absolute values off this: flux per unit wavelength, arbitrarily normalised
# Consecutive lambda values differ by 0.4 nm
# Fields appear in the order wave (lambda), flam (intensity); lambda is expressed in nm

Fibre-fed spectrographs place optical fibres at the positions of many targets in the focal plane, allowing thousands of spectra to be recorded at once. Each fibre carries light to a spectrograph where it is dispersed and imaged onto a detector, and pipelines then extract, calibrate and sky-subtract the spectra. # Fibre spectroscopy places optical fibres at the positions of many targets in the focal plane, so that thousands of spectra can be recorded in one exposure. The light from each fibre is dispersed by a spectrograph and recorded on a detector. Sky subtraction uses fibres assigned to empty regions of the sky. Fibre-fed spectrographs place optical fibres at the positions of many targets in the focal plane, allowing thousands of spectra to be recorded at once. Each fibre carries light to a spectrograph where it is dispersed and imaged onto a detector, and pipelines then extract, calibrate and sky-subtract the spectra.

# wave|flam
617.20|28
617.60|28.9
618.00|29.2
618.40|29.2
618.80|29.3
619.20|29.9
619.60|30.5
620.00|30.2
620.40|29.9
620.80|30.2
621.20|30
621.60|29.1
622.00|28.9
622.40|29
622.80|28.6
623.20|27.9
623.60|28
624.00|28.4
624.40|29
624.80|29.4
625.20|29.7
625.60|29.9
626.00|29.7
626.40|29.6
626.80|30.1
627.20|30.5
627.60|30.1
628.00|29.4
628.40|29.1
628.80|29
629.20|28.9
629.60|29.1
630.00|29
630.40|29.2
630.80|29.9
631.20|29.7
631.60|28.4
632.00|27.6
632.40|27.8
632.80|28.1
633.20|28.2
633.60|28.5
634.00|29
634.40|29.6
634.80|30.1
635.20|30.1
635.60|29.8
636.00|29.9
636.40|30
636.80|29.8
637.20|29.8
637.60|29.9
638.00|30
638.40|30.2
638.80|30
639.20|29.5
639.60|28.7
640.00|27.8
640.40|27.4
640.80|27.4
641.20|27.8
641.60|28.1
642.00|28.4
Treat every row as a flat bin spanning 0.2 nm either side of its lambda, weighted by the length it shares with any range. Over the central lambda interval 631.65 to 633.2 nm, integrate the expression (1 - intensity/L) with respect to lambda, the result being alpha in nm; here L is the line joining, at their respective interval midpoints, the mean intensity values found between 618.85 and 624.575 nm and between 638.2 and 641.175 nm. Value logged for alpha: 0.05 nm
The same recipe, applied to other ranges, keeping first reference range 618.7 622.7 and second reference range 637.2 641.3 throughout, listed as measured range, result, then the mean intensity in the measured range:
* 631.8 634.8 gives 0.068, 28.5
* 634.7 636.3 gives -0.048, 30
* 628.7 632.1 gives 0.032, 29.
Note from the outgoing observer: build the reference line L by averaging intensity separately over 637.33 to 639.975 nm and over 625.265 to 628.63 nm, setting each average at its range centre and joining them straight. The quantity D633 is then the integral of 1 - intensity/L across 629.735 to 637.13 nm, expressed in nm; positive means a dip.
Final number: 0.13 nm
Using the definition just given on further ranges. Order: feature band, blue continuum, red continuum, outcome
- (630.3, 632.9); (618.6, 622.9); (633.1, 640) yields 0.08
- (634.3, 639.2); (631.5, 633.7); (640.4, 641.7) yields -0.36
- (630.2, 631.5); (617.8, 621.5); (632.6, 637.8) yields 0.00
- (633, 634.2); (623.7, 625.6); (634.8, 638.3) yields 0.05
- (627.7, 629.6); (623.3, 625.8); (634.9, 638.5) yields 0.01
